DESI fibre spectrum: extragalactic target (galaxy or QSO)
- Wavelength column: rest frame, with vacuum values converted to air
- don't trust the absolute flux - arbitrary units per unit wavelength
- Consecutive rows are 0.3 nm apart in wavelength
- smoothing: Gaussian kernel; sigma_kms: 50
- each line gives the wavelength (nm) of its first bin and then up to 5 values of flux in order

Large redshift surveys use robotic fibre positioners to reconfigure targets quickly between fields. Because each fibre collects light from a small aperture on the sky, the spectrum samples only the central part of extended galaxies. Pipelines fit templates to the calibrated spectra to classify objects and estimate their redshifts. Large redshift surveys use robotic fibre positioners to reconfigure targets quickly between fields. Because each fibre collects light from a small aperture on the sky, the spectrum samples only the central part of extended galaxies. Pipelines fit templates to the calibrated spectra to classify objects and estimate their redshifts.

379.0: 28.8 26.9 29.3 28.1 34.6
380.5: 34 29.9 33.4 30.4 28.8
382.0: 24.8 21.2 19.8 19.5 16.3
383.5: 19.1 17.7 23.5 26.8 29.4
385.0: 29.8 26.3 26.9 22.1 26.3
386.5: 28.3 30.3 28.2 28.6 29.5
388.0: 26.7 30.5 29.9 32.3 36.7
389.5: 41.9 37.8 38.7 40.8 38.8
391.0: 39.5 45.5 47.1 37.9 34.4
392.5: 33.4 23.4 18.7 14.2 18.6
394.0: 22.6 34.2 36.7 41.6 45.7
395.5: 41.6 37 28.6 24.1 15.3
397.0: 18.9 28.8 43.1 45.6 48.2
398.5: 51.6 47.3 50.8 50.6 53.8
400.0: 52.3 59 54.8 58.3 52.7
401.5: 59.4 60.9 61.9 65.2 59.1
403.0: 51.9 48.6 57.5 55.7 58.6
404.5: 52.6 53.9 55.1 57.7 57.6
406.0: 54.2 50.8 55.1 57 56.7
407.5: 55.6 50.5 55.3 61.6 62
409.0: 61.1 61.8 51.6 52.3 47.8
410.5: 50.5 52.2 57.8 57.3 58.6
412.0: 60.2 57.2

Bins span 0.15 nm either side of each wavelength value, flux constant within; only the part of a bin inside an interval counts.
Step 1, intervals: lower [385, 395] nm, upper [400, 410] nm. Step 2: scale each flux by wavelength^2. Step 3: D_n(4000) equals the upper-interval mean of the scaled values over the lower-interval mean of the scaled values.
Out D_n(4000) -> 1.92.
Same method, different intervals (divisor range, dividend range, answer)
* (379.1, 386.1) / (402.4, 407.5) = 2.39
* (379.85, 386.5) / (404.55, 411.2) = 2.42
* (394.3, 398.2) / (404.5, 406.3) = 1.67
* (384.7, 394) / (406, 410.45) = 1.95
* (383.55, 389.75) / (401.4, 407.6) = 2.16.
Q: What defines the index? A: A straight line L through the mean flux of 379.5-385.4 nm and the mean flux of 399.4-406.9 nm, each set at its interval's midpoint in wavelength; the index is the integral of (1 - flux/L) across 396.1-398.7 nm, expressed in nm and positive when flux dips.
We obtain 0.741 nm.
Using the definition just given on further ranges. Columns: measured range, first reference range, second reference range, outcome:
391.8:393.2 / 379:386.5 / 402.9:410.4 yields 0.305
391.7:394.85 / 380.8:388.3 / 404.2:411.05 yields 0.740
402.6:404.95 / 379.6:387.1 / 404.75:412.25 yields -0.206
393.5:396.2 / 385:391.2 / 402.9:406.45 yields 0.494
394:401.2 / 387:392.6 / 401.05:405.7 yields 0.947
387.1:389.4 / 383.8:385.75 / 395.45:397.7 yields -0.302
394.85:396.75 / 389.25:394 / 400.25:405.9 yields 0.358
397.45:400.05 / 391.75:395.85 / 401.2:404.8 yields -0.227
